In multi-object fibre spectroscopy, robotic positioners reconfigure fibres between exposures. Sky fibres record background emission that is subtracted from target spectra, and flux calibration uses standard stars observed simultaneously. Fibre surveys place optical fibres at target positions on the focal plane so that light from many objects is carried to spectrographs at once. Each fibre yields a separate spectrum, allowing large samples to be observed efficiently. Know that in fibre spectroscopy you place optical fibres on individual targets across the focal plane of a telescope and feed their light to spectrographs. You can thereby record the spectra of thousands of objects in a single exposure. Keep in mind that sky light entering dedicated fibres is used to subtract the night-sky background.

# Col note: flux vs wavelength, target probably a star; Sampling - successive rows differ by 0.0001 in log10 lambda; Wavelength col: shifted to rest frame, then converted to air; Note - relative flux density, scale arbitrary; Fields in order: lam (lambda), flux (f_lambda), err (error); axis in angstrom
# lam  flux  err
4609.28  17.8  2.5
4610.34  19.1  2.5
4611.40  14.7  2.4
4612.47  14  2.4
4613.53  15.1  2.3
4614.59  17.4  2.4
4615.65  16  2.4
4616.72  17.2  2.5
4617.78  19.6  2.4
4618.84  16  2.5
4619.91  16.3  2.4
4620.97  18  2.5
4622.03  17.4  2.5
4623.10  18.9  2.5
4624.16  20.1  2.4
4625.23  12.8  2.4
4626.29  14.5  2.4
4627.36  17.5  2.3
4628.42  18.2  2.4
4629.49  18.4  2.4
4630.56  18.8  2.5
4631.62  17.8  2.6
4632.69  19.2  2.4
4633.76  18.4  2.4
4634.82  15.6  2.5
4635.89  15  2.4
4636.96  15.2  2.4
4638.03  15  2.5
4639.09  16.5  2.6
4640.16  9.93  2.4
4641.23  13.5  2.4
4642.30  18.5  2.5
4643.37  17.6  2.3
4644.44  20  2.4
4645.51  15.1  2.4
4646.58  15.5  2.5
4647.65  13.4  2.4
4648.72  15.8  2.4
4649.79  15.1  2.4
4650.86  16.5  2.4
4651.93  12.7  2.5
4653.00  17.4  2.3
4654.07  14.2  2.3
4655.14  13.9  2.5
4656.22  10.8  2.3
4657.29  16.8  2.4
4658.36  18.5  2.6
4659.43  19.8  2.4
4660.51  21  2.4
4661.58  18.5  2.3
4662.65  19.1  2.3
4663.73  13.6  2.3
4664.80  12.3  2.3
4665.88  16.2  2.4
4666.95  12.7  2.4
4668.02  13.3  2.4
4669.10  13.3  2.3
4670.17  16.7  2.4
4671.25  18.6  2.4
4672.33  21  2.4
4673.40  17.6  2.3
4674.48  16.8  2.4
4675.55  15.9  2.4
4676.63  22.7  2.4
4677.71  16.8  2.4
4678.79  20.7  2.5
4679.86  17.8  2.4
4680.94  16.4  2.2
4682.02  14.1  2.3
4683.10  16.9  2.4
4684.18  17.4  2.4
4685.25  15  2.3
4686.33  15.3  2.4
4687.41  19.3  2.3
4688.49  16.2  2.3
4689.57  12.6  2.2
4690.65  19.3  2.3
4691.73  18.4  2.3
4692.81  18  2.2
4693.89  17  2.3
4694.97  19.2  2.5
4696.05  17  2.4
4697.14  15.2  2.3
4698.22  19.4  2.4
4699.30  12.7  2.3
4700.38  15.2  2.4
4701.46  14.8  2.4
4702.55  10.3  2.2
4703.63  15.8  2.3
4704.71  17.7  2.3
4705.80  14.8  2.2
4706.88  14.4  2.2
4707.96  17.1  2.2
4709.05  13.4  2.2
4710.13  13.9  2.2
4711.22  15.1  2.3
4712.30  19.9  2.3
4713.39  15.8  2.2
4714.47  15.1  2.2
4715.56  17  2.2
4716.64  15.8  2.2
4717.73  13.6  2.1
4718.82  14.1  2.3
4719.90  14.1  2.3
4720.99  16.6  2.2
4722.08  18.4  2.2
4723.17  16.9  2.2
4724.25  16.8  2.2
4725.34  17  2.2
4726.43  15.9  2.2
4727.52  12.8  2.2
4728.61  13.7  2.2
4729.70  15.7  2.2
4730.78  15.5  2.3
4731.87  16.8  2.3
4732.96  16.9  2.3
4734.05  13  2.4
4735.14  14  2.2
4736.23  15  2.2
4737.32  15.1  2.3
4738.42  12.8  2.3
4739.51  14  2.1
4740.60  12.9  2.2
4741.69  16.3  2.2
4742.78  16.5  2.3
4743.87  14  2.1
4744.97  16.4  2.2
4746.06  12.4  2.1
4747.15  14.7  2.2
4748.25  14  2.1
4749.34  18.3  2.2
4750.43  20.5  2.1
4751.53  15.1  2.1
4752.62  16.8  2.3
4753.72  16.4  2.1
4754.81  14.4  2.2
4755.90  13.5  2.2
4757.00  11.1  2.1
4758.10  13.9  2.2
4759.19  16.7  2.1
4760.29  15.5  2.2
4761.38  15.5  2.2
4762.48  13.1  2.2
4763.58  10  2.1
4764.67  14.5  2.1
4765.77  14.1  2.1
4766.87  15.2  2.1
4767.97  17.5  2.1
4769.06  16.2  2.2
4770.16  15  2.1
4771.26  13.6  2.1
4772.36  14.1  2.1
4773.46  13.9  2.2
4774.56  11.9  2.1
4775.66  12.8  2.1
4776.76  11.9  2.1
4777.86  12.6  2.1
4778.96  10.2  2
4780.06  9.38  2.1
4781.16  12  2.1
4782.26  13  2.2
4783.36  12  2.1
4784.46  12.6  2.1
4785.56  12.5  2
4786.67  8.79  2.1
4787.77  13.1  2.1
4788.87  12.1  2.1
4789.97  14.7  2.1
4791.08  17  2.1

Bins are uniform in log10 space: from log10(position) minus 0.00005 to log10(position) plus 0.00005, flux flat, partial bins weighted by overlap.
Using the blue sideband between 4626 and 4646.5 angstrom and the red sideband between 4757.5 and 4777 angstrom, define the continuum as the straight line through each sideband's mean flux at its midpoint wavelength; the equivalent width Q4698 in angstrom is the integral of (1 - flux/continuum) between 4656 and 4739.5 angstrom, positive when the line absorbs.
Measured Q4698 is -3.5 angstrom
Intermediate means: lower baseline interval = 16.6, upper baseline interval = 14.2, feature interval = 16.1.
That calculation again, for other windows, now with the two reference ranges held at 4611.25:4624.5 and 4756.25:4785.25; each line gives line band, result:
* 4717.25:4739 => -1.3 angstrom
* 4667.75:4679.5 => -1.5 angstrom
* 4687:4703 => -1.2 angstrom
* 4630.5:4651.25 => 0.5 angstrom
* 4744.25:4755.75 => -1.6 angstrom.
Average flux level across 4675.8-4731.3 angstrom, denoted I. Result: 16.2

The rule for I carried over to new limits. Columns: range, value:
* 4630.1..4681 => 16.4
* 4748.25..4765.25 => 15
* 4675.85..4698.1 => 17.3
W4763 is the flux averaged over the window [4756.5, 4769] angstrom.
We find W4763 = 14.4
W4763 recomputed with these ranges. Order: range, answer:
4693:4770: 15.3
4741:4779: 14.6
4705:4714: 15.6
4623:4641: 16.5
